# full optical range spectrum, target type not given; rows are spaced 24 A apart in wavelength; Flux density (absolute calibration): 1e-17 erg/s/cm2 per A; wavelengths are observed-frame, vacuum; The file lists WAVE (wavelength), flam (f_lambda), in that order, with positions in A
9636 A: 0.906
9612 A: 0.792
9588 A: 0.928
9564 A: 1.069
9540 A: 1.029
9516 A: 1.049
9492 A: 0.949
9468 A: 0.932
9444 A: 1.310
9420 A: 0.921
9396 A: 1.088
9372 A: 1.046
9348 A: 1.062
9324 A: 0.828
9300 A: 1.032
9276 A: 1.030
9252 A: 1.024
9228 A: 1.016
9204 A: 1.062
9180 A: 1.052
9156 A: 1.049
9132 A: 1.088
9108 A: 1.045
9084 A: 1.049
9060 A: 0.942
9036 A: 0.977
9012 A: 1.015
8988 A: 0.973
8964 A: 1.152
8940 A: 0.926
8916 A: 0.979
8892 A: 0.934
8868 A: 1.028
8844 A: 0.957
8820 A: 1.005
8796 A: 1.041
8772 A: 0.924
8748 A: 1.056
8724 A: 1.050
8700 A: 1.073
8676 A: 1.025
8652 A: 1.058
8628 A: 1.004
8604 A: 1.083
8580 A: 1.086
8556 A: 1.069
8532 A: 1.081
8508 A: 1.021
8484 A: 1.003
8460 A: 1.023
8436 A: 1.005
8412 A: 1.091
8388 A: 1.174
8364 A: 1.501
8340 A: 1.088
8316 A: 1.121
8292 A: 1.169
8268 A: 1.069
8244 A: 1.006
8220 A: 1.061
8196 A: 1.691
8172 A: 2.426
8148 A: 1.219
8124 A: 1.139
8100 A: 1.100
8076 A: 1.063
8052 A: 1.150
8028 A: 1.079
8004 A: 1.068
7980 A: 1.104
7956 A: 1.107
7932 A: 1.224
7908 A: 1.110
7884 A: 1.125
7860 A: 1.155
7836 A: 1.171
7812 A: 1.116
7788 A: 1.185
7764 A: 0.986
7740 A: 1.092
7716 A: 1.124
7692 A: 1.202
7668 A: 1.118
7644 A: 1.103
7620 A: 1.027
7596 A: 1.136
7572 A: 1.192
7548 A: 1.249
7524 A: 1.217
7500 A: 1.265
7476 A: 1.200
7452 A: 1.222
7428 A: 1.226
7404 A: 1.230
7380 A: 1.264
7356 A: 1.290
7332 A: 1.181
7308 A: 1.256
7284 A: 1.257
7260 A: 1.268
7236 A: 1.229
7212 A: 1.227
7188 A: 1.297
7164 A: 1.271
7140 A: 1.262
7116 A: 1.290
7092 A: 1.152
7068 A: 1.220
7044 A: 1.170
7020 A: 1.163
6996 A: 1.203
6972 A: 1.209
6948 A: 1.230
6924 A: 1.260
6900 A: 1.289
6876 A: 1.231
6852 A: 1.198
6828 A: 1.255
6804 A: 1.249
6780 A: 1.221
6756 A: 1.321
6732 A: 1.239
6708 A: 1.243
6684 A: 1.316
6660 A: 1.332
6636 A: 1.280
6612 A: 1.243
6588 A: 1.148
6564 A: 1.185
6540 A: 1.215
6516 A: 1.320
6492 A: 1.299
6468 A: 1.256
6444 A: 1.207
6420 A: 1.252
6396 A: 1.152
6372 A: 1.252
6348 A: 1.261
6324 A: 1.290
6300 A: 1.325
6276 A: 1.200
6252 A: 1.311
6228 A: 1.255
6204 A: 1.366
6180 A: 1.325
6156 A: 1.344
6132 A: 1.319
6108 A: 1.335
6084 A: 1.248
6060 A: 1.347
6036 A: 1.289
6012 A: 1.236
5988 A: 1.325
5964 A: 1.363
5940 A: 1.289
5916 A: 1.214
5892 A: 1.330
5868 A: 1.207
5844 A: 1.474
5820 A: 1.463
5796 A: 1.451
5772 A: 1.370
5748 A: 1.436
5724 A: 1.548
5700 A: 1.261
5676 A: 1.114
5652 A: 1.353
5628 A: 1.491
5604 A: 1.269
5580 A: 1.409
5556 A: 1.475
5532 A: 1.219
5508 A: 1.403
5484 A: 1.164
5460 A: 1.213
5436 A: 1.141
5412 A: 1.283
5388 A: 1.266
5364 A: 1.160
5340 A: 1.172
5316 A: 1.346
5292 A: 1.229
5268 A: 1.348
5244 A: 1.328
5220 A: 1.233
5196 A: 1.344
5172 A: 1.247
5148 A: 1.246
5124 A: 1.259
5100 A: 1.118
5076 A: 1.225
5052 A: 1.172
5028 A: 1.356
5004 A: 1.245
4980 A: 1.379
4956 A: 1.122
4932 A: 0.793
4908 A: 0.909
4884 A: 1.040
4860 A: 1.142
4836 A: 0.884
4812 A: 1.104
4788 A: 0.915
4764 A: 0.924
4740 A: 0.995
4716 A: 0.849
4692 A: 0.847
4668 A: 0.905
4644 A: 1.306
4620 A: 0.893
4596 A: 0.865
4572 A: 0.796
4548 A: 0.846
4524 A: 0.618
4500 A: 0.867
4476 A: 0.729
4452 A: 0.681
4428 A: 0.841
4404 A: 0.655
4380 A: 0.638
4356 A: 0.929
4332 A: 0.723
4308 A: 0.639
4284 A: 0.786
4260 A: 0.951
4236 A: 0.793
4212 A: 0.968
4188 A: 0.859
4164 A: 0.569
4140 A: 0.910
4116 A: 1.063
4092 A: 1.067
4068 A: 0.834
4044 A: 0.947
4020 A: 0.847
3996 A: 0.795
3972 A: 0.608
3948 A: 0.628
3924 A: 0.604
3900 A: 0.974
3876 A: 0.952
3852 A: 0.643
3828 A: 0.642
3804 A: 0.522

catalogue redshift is 0.244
